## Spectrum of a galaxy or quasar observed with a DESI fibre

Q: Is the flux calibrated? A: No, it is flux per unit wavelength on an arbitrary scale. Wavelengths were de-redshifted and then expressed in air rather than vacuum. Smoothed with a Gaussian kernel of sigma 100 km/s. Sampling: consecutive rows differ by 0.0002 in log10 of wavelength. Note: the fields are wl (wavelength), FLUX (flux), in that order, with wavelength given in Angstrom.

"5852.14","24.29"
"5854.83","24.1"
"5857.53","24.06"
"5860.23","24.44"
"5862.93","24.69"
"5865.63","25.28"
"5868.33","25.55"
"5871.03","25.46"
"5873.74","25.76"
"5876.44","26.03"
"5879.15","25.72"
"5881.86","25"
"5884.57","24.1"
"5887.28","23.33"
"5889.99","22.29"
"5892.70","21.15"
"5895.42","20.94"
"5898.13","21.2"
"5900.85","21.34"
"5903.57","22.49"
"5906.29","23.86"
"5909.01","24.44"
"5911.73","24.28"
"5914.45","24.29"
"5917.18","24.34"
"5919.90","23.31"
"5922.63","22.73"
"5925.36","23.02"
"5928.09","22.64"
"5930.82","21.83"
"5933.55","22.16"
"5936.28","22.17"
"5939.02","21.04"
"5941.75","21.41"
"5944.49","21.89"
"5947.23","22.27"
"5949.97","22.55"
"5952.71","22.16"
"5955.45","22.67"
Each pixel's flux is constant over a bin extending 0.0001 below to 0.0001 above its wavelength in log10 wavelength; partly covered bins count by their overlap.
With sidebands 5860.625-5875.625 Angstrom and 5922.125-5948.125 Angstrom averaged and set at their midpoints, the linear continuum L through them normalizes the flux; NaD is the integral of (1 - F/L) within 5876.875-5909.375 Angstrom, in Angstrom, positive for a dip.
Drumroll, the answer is 1.5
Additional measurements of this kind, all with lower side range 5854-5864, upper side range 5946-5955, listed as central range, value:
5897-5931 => 0.0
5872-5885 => -0.8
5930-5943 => 0.5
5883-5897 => 0.8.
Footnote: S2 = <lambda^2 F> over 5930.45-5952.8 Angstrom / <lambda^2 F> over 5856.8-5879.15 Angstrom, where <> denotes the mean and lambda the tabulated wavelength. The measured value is 0.9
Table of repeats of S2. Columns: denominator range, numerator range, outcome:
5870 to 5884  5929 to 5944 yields 0.87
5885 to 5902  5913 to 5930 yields 1.08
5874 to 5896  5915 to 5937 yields 0.97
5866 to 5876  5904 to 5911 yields 0.95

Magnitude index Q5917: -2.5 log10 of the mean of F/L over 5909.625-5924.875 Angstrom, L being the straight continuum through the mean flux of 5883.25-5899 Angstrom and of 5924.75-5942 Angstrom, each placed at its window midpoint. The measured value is -0.08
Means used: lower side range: 22.2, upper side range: 22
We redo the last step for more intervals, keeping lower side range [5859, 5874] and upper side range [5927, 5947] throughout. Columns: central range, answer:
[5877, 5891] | 0.01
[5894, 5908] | 0.07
